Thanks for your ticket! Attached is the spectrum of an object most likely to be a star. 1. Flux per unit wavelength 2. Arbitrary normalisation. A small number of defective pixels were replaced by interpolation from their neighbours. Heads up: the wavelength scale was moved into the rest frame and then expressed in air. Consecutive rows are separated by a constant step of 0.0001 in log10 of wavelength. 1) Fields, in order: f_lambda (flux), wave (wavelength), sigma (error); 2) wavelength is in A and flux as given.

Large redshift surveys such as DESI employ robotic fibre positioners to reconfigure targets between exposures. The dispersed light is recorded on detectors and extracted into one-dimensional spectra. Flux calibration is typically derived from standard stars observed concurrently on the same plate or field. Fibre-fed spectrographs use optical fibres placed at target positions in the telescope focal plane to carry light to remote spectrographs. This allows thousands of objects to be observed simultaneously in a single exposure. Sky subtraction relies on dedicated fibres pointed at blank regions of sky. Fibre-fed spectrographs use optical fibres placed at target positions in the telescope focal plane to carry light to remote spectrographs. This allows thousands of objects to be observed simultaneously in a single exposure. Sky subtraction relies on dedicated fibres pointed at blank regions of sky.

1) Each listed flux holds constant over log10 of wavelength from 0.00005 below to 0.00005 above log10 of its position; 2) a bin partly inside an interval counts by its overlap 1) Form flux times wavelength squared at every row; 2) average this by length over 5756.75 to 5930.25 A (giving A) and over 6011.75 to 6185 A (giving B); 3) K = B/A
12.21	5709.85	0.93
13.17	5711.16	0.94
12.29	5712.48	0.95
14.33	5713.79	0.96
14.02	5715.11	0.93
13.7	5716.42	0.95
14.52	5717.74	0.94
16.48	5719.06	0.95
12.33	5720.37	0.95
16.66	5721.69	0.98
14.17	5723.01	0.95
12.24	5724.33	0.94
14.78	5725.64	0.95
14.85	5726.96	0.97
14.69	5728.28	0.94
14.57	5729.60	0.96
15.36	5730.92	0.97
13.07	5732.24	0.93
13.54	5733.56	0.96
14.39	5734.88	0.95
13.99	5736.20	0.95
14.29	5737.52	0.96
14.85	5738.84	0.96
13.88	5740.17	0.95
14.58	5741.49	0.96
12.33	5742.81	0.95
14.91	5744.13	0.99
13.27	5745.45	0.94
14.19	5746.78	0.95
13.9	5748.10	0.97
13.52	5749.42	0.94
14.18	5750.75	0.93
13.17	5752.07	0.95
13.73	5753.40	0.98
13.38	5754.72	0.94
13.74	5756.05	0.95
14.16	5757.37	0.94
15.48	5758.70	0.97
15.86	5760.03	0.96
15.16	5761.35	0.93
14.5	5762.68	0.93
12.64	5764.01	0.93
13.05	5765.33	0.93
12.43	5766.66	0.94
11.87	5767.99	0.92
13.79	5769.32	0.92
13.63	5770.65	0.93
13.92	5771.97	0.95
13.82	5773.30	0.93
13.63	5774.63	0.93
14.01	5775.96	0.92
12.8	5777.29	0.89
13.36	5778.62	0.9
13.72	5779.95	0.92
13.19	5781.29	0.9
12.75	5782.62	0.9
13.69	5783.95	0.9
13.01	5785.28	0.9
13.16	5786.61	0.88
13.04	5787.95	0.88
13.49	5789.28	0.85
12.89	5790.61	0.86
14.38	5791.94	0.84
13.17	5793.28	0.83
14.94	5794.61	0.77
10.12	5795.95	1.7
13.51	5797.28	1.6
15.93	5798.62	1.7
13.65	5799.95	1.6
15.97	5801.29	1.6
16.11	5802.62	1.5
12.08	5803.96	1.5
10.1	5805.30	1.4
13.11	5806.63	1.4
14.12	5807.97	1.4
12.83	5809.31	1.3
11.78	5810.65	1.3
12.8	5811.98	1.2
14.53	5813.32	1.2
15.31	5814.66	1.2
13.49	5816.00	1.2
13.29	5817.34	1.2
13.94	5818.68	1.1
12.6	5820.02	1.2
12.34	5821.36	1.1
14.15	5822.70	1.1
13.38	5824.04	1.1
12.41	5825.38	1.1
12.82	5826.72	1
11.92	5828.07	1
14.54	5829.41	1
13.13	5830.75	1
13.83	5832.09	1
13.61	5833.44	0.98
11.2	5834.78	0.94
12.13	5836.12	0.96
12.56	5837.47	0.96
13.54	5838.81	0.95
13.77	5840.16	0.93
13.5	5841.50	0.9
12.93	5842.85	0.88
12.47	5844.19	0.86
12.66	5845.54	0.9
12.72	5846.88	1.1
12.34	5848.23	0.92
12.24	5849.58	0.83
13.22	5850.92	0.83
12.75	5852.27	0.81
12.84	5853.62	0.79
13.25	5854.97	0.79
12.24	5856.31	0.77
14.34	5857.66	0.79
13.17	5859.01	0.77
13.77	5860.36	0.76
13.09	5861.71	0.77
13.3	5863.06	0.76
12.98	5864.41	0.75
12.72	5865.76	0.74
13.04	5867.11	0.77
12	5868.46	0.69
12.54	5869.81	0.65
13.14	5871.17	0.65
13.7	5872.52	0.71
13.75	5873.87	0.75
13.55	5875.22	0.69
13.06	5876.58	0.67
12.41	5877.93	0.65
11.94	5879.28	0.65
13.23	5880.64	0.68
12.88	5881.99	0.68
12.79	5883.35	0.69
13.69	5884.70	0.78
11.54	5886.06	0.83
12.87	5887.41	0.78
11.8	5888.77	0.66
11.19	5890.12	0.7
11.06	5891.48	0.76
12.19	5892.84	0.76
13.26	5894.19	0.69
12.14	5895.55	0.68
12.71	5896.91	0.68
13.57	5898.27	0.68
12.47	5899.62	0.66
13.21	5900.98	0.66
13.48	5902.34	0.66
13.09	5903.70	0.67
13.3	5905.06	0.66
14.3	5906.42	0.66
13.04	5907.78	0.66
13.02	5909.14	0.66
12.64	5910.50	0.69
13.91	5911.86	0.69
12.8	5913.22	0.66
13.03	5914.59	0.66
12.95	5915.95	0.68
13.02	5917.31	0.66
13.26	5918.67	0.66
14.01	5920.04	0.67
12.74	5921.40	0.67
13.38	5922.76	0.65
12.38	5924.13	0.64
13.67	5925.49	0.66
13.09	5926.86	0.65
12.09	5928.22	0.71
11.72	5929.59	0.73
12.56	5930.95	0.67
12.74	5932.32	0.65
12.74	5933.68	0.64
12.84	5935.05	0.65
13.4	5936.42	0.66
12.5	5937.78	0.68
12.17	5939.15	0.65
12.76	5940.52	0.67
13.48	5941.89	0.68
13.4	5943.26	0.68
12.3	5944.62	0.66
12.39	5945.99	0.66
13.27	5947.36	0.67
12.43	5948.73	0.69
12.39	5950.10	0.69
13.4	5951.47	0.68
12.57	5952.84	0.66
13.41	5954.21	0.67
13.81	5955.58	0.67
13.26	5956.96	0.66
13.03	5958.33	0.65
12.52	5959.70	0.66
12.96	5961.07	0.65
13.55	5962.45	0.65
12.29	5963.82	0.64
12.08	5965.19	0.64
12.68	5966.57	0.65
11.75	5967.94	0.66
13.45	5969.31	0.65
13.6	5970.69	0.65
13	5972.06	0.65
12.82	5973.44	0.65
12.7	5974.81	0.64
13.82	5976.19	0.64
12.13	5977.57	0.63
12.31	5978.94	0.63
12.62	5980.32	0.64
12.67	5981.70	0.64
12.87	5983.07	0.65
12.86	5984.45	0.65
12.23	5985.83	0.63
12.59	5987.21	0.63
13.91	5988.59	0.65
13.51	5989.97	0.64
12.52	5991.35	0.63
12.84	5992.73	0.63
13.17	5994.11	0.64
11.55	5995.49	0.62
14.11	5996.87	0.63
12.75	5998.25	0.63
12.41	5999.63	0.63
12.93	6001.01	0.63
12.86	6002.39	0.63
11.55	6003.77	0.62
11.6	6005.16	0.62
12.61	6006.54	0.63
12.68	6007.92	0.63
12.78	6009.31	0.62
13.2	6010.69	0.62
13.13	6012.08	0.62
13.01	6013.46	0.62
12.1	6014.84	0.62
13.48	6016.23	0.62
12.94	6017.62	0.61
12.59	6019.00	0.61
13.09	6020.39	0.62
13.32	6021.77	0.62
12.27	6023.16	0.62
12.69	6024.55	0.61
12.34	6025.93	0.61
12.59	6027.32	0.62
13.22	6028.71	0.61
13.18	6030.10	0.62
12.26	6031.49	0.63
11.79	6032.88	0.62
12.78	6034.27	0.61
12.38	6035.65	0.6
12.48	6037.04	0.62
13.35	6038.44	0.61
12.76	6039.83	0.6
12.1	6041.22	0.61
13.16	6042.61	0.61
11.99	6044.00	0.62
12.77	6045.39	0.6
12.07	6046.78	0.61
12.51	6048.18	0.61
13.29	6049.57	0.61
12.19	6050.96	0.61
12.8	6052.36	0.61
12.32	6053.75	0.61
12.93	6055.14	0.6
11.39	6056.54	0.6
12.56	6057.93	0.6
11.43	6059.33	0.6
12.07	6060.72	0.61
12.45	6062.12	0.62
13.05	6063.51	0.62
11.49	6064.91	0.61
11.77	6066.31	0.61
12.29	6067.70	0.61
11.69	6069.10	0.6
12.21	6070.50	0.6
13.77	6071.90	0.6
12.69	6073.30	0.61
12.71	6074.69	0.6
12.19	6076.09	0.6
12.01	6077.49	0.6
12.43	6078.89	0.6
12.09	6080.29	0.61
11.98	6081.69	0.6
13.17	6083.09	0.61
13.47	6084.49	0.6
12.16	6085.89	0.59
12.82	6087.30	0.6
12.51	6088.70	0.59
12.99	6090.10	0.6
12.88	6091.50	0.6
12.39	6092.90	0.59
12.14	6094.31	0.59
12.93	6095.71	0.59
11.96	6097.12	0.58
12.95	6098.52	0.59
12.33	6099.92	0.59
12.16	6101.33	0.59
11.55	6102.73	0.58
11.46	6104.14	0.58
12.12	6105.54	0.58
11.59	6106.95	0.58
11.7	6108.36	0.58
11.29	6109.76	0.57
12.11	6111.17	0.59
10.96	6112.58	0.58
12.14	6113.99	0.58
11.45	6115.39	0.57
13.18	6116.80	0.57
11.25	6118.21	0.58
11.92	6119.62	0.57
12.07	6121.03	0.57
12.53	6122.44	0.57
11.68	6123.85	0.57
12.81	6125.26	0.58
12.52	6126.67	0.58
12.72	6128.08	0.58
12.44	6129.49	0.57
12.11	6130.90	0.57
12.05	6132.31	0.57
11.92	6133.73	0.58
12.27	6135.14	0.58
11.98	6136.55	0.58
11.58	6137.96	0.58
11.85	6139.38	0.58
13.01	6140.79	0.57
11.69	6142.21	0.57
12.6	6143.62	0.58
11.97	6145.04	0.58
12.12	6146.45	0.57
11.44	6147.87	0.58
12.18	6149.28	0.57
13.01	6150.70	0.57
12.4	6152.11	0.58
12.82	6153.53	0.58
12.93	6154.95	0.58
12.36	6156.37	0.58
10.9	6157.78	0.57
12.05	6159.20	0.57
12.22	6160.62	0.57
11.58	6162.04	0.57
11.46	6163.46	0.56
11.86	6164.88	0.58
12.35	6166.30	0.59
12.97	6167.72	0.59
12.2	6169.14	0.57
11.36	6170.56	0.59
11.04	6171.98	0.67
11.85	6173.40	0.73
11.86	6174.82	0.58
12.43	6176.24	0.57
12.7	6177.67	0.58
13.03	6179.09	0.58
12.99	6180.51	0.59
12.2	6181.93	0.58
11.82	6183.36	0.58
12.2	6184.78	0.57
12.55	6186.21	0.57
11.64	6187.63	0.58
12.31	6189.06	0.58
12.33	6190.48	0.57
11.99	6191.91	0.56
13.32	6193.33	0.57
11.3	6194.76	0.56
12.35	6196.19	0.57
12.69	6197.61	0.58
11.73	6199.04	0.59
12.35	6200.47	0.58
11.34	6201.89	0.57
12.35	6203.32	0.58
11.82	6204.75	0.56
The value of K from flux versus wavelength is 1.02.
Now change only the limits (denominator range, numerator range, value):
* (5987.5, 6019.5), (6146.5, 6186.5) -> 1.00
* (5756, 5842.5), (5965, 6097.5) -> 1.02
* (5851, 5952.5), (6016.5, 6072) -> 1.02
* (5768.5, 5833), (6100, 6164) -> 1.00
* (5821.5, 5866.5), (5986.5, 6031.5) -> 1.04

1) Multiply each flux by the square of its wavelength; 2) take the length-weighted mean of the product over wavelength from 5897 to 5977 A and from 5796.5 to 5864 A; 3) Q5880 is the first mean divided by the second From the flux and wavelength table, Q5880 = 1.0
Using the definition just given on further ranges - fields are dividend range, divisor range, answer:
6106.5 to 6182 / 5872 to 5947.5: 1.02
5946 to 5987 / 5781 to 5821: 1.01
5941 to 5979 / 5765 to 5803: 1.01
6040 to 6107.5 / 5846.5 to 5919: 1.02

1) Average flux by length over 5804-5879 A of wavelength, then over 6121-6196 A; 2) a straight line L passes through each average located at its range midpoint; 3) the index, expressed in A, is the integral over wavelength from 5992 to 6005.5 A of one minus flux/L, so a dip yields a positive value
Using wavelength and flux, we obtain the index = 0.00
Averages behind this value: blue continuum 13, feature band 12.6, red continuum 12.2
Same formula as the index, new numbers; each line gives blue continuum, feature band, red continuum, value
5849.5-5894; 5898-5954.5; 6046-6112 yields -1.27 A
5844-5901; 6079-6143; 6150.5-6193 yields 0.55 A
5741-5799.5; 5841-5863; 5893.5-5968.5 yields 0.50 A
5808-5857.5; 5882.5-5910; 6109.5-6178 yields 0.26 A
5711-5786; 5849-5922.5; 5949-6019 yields 1.82 A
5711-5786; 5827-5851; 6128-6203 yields 1.10 A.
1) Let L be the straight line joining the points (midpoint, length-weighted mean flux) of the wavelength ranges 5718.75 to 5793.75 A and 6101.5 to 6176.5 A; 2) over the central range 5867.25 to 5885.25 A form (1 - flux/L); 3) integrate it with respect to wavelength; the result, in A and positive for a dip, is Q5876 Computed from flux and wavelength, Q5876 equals 0.41 A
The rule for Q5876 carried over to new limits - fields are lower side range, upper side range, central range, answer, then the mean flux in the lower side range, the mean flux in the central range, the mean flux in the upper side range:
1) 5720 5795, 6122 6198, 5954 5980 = 0.2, 13.8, 12.9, 12.2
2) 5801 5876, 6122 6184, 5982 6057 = -0.6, 13.1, 12.7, 12.2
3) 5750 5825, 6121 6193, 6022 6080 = 0.6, 13.5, 12.5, 12.2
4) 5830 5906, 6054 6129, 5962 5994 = -0.7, 12.9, 12.8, 12.2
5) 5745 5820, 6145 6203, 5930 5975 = 0.4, 13.6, 12.9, 12.2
